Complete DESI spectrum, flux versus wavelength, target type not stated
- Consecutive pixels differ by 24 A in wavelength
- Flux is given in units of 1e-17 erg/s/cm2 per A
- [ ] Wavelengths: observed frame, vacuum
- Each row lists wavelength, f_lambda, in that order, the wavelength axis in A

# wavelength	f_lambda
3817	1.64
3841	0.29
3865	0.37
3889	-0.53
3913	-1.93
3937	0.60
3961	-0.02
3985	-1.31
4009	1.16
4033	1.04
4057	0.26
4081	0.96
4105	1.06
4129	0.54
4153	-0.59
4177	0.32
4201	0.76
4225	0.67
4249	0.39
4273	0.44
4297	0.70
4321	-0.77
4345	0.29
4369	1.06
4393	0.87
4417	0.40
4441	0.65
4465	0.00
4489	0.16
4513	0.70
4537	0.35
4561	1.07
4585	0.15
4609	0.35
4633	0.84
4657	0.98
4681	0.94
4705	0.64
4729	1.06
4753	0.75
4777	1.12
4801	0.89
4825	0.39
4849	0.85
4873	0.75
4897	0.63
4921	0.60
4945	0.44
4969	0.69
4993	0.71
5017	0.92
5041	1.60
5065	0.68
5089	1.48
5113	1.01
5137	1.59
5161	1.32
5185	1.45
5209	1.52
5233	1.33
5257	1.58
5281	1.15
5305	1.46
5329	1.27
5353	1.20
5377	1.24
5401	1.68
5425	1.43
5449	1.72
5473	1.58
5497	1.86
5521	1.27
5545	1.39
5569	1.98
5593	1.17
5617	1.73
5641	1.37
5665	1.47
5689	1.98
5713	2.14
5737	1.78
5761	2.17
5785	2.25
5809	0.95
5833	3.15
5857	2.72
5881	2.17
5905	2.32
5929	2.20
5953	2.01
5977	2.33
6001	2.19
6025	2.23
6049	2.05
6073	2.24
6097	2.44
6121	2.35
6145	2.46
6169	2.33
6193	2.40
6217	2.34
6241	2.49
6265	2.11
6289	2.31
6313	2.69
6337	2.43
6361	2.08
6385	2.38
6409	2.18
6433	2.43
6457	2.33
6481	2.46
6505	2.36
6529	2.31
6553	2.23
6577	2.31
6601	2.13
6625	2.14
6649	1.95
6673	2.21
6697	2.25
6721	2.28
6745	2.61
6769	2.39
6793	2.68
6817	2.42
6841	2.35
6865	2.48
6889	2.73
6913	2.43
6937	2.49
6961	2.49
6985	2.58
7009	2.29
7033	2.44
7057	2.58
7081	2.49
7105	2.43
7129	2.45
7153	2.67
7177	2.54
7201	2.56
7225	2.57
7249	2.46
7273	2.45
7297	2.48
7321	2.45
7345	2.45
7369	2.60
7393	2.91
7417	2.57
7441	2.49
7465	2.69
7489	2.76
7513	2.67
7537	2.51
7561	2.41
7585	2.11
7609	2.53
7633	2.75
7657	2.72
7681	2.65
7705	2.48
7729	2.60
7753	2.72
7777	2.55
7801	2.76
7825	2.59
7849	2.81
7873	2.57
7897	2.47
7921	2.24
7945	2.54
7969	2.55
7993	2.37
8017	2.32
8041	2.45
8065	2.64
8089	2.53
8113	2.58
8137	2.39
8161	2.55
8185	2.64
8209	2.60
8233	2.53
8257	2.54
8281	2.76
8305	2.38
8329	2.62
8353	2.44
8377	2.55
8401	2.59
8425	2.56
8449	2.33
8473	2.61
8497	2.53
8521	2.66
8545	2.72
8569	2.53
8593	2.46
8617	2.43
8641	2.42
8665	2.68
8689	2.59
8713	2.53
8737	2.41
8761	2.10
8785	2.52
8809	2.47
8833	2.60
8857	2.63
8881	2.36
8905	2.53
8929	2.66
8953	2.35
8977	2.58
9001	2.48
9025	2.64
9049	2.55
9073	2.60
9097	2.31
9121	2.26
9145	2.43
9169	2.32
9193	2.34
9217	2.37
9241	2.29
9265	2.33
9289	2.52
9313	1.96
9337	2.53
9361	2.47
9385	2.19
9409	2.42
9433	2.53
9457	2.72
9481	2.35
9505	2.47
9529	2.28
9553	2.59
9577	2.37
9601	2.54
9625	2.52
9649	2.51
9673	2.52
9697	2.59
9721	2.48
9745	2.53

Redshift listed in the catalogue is 0.286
